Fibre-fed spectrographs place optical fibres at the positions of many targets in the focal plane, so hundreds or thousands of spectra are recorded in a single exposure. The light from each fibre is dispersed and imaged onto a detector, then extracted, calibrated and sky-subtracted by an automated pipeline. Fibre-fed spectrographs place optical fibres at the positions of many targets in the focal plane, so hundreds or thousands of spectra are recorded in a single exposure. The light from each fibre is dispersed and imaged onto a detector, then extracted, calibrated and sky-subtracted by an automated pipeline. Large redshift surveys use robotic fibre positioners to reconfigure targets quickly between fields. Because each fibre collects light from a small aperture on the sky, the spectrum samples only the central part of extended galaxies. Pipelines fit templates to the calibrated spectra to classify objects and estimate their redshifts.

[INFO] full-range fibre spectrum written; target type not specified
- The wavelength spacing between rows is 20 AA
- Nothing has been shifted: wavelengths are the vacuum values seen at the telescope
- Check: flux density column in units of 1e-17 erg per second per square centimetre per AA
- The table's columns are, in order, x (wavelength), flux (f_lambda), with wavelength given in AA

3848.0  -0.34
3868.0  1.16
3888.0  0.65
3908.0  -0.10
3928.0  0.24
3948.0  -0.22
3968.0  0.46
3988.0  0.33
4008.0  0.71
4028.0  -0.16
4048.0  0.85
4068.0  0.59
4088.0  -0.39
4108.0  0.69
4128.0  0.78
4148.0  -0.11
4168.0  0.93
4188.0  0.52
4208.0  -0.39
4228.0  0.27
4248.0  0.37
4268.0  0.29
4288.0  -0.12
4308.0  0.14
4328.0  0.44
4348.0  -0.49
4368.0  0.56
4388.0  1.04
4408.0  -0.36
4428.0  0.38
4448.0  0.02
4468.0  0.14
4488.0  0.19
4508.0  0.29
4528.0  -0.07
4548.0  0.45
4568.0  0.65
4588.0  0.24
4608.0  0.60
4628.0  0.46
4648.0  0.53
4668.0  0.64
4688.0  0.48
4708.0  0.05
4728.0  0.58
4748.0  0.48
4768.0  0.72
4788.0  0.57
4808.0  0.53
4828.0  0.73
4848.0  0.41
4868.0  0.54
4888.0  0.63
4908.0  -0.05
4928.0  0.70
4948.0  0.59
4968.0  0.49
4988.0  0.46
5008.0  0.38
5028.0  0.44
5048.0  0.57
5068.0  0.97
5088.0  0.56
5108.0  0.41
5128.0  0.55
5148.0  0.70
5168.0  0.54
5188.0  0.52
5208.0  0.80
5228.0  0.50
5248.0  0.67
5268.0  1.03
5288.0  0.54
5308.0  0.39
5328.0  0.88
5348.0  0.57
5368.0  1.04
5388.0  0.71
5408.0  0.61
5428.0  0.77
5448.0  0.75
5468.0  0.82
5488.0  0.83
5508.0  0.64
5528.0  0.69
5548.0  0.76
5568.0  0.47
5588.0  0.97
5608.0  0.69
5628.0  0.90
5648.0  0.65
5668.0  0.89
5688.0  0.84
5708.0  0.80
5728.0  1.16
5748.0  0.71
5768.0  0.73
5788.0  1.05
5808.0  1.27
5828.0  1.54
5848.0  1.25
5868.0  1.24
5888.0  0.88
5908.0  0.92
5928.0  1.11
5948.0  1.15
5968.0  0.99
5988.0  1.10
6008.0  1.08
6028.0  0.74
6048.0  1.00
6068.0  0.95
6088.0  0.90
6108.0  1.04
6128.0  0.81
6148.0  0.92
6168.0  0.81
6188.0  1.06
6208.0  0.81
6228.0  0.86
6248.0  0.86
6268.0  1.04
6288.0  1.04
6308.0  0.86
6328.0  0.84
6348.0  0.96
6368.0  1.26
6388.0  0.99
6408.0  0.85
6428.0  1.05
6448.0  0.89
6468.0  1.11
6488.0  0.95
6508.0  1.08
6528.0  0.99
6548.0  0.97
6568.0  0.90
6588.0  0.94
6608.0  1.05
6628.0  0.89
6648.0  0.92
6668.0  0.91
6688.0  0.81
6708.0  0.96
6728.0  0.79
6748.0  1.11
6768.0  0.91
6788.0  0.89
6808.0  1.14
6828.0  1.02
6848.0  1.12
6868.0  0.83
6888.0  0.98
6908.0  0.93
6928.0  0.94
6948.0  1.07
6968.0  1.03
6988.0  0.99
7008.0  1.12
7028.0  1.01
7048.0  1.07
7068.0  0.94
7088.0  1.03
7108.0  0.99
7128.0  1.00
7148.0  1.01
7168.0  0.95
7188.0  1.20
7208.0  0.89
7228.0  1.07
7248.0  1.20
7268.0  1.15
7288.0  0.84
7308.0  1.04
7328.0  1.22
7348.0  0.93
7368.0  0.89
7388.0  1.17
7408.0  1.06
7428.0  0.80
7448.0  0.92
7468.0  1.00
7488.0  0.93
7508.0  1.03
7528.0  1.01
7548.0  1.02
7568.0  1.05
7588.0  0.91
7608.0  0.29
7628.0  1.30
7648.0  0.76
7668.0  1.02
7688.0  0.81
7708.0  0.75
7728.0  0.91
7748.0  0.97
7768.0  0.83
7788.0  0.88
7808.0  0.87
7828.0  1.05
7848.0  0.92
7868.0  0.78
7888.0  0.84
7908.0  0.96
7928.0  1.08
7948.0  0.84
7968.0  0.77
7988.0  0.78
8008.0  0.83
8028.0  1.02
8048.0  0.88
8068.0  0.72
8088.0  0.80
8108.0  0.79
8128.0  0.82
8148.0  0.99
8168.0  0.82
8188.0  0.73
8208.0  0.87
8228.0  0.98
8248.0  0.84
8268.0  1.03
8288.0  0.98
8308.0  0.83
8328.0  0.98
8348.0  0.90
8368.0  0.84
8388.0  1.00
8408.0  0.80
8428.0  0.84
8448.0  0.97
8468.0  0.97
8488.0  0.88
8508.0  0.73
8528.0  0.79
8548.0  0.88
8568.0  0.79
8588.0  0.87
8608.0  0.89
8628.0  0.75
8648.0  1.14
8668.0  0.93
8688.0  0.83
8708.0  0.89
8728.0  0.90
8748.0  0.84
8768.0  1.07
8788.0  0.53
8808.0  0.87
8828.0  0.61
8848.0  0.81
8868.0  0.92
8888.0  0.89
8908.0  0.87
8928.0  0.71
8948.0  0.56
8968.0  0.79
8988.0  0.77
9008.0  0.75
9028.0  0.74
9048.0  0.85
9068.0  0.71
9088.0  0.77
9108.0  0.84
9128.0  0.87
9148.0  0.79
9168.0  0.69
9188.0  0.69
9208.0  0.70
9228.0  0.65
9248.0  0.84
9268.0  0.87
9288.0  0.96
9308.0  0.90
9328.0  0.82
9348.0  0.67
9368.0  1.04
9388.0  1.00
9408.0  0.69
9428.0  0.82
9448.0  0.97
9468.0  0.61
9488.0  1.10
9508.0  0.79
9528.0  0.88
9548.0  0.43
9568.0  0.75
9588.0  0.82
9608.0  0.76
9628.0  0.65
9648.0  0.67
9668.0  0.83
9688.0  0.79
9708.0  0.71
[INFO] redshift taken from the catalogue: 0.26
